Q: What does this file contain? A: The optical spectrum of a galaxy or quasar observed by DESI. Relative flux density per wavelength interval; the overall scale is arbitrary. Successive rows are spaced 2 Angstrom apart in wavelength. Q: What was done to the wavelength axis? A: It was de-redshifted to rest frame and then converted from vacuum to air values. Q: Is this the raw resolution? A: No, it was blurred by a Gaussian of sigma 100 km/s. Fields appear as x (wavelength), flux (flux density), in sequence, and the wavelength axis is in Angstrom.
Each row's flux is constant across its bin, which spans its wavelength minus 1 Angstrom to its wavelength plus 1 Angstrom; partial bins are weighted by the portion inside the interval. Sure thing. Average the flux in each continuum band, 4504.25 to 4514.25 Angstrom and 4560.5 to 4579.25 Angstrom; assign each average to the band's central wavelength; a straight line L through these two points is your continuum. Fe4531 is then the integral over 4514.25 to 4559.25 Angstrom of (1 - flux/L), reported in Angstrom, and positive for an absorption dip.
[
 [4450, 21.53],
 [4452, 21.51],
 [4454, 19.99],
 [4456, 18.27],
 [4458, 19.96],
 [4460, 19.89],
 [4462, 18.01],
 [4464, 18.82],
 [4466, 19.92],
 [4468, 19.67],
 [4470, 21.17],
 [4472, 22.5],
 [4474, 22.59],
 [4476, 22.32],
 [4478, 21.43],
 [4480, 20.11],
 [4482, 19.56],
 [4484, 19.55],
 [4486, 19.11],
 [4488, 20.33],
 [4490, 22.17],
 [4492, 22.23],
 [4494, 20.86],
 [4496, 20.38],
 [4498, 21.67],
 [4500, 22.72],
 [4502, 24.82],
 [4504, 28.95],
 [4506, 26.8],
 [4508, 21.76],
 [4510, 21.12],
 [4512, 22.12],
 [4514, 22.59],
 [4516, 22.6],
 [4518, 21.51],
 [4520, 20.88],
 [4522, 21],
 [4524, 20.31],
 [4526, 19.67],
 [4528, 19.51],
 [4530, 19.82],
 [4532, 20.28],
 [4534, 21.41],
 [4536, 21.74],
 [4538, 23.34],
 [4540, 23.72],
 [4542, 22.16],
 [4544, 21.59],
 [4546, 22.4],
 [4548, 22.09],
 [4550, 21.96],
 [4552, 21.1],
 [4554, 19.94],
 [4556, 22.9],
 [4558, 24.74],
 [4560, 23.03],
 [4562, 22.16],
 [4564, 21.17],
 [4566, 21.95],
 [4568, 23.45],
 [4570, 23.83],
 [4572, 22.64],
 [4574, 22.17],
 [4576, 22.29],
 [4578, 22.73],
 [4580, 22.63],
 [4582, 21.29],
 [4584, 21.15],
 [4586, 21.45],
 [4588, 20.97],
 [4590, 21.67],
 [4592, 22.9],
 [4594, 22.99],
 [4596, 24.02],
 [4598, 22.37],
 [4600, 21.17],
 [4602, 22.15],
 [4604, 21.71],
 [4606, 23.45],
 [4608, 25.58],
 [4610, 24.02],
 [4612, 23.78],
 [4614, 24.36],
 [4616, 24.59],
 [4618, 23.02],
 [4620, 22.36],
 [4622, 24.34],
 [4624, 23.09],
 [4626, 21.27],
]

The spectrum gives 2.7 Angstrom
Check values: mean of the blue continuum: 23.4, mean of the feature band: 21.6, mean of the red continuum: 22.5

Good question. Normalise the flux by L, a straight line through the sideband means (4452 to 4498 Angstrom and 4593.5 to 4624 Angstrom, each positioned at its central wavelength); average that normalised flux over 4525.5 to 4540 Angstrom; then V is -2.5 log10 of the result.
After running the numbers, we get 0.03 mag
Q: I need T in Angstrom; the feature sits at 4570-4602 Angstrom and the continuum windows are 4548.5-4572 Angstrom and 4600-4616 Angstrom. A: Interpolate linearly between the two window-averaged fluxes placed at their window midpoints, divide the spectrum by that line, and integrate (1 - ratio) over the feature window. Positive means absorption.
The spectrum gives 1.1 Angstrom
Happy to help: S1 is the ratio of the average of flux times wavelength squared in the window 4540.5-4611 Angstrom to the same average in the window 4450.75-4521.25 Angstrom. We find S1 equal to 1.09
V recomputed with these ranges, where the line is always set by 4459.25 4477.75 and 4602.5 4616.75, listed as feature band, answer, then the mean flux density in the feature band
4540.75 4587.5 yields 0.03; 22.2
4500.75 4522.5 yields -0.08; 23.1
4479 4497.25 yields 0.03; 20.5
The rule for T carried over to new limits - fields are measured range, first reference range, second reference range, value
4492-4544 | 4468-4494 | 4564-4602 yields -1.4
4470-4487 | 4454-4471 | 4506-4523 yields -0.6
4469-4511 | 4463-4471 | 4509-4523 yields -2.6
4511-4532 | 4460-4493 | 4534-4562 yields 0.7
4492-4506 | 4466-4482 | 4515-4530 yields -1.7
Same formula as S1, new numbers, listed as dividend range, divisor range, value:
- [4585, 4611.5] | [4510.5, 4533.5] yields 1.12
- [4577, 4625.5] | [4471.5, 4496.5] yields 1.14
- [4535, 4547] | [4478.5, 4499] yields 1.12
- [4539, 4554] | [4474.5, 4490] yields 1.10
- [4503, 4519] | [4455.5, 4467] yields 1.25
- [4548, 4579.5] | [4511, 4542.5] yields 1.06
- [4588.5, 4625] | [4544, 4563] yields 1.07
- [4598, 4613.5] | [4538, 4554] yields 1.07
